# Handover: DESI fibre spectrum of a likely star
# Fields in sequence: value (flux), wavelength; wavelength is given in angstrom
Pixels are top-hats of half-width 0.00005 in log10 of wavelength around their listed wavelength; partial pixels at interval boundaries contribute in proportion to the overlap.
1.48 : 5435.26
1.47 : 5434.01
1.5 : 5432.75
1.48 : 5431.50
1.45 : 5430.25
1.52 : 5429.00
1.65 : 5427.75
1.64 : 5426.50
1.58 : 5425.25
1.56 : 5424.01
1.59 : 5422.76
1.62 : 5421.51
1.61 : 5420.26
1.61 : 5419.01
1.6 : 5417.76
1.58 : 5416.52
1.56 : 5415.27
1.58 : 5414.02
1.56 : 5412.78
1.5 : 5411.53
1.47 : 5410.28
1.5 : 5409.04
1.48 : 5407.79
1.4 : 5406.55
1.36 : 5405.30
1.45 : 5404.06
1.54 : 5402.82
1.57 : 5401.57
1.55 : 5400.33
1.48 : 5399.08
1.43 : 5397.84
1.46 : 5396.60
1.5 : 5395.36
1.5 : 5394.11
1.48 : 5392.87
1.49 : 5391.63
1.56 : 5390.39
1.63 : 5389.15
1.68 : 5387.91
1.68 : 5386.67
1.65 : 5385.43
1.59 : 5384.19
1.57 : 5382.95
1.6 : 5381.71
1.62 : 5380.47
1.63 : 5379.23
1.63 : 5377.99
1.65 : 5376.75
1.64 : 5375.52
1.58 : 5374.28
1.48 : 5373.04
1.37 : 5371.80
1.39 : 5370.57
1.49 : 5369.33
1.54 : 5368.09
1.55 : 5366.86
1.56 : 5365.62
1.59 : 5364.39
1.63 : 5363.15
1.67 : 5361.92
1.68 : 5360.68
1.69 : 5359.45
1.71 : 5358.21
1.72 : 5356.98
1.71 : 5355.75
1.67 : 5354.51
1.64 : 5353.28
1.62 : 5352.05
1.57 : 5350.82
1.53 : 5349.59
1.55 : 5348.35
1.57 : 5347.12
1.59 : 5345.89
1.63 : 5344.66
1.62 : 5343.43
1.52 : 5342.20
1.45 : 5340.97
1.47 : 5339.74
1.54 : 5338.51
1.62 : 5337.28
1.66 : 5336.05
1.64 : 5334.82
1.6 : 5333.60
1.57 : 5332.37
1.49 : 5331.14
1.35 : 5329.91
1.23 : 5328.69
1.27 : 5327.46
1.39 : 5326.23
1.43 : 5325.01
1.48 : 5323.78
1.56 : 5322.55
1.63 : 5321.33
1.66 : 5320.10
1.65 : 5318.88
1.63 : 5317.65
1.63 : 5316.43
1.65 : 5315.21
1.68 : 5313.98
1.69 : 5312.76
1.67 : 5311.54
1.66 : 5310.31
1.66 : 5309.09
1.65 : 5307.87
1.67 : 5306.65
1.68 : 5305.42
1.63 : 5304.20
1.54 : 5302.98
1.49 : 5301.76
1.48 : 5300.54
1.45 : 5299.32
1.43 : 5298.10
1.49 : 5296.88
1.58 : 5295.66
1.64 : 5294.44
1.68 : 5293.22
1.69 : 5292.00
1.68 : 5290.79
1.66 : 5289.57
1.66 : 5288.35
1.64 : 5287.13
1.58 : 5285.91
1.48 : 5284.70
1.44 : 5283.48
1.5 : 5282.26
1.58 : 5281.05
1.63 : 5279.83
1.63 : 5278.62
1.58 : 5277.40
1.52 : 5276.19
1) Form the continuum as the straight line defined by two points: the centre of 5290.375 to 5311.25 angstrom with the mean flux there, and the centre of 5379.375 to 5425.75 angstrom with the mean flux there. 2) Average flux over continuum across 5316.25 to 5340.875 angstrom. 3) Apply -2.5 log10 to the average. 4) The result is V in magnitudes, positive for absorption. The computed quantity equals 0.04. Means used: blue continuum 1.59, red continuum 1.55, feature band 1.52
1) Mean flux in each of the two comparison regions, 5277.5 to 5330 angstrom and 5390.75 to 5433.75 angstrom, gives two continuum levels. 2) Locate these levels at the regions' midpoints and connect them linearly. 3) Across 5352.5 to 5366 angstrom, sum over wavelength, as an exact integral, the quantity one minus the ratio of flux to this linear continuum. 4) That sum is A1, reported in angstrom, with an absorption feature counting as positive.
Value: -1.0 angstrom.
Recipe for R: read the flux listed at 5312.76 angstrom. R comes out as 1.69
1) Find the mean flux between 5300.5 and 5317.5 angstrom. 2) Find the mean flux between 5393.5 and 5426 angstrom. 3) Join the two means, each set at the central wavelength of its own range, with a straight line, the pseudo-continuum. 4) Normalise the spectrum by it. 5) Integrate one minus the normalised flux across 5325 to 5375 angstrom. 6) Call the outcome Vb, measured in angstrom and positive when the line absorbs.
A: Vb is 1.1 angstrom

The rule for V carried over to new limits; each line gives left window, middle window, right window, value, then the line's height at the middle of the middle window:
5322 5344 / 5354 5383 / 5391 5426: -0.06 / 1.51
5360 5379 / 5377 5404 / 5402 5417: -0.02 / 1.53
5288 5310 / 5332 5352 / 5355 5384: 0.02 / 1.6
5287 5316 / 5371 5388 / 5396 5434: -0.03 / 1.56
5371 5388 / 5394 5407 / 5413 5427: 0.08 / 1.59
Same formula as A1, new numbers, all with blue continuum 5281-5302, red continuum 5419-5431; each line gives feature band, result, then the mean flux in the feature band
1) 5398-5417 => 0.9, 1.5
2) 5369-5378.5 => 0.3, 1.53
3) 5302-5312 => -0.5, 1.64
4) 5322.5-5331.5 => 1.0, 1.39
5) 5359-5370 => -0.2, 1.6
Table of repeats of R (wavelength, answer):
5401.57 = 1.57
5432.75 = 1.5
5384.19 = 1.59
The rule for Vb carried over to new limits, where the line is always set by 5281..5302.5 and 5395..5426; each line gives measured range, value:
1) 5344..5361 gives -0.98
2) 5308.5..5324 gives -0.82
